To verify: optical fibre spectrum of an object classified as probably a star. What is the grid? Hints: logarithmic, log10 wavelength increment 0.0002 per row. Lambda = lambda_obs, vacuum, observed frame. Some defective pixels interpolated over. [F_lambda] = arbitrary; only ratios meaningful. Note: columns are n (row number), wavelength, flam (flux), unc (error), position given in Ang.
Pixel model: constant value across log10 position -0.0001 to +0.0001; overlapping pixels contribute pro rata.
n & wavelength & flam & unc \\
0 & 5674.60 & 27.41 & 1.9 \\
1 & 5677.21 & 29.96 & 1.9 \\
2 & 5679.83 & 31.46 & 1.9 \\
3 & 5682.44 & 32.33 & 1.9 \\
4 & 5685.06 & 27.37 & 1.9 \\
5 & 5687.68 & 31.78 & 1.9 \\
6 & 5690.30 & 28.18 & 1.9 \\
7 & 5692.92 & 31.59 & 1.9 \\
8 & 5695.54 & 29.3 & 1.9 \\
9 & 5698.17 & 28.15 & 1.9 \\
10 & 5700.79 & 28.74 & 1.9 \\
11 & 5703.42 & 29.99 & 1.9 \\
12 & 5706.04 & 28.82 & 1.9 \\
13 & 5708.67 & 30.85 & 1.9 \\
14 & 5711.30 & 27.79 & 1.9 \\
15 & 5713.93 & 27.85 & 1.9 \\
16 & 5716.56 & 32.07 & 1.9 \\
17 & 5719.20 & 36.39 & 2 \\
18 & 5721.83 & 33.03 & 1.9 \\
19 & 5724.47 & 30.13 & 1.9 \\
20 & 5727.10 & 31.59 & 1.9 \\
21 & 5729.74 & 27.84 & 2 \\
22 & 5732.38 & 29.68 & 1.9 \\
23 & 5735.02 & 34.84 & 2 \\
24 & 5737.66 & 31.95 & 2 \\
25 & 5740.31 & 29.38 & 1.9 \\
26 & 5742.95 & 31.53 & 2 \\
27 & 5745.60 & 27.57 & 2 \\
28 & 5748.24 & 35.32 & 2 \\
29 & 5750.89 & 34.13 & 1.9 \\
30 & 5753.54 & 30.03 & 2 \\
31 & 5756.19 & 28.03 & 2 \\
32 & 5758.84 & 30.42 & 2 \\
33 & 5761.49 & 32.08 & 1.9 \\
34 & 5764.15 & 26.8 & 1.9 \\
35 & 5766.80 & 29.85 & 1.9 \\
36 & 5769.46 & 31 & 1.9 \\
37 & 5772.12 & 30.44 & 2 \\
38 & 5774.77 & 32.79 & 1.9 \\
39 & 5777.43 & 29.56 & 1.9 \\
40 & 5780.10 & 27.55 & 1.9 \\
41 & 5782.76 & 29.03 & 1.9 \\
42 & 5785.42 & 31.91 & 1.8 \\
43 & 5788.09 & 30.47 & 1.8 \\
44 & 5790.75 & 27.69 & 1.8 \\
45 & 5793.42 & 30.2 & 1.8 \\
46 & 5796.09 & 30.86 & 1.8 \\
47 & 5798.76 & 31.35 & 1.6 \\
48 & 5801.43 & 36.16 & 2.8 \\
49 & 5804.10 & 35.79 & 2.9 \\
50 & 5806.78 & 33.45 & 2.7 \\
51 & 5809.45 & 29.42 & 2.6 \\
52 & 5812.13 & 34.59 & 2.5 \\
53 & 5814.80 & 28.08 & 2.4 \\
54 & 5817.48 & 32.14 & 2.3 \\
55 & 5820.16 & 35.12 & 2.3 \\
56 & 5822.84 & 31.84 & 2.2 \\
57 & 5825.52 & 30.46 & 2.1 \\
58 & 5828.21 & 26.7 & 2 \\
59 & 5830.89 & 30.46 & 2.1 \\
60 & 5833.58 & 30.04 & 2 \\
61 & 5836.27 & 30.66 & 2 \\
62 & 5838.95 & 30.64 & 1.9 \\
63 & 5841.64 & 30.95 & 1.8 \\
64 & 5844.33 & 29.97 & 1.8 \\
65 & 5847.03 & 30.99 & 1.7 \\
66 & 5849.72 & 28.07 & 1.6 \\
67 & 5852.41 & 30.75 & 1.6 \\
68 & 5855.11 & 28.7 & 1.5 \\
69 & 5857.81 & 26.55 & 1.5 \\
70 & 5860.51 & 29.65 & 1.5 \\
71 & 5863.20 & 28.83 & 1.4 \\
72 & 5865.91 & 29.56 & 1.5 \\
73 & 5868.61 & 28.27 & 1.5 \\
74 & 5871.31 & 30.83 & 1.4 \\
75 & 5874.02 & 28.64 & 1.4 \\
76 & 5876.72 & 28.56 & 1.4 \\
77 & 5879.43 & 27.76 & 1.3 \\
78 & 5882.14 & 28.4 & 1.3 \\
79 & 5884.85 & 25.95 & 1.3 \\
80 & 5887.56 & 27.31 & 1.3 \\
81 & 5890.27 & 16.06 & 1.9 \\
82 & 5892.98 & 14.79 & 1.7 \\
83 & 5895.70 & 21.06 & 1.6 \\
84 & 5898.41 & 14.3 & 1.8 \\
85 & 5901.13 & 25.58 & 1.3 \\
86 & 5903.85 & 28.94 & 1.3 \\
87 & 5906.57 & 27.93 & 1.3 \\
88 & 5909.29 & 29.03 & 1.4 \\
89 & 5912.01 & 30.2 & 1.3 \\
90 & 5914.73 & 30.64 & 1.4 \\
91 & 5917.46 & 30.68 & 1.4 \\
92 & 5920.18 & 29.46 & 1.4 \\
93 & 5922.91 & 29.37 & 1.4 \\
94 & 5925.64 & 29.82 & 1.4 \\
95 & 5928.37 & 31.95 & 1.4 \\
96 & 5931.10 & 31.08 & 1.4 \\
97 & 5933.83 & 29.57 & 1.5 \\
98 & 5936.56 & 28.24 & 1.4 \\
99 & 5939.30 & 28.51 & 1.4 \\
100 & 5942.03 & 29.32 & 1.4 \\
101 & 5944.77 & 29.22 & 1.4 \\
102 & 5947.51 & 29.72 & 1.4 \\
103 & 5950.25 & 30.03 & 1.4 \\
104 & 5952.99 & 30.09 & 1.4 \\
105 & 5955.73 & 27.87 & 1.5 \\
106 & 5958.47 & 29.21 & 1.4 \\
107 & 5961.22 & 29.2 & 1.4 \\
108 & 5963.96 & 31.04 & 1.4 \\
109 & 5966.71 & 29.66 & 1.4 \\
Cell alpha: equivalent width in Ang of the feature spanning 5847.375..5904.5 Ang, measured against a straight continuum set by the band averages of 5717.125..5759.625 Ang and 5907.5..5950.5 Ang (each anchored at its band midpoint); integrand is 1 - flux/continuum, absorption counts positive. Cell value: 7.70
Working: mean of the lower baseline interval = 31.4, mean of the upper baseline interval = 29.8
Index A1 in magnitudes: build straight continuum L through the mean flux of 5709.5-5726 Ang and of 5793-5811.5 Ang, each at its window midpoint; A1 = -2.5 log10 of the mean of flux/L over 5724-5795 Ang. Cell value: 0.05 mag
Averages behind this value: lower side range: 31.2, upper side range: 32.6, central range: 30.4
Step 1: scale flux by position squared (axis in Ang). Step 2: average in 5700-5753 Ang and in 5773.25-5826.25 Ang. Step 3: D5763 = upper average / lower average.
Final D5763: 1.0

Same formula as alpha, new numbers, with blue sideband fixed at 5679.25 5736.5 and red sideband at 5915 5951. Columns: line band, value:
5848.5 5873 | 0.8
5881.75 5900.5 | 5.6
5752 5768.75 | 0.4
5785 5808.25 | -1.4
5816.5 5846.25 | -0.7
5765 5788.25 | 0.0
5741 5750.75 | -0.4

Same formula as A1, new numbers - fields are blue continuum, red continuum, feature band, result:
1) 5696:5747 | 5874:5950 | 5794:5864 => -0.081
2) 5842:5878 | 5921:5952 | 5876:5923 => 0.146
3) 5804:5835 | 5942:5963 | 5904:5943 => 0.004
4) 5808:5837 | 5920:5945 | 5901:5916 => 0.036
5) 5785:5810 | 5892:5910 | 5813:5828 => -0.050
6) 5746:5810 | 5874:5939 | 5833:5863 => -0.035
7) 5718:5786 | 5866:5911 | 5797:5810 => -0.161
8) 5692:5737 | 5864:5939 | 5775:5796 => -0.017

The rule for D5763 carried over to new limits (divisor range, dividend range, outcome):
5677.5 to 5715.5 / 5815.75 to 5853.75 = 1.08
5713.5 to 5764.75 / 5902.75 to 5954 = 1.02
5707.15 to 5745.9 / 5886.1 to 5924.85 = 0.88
